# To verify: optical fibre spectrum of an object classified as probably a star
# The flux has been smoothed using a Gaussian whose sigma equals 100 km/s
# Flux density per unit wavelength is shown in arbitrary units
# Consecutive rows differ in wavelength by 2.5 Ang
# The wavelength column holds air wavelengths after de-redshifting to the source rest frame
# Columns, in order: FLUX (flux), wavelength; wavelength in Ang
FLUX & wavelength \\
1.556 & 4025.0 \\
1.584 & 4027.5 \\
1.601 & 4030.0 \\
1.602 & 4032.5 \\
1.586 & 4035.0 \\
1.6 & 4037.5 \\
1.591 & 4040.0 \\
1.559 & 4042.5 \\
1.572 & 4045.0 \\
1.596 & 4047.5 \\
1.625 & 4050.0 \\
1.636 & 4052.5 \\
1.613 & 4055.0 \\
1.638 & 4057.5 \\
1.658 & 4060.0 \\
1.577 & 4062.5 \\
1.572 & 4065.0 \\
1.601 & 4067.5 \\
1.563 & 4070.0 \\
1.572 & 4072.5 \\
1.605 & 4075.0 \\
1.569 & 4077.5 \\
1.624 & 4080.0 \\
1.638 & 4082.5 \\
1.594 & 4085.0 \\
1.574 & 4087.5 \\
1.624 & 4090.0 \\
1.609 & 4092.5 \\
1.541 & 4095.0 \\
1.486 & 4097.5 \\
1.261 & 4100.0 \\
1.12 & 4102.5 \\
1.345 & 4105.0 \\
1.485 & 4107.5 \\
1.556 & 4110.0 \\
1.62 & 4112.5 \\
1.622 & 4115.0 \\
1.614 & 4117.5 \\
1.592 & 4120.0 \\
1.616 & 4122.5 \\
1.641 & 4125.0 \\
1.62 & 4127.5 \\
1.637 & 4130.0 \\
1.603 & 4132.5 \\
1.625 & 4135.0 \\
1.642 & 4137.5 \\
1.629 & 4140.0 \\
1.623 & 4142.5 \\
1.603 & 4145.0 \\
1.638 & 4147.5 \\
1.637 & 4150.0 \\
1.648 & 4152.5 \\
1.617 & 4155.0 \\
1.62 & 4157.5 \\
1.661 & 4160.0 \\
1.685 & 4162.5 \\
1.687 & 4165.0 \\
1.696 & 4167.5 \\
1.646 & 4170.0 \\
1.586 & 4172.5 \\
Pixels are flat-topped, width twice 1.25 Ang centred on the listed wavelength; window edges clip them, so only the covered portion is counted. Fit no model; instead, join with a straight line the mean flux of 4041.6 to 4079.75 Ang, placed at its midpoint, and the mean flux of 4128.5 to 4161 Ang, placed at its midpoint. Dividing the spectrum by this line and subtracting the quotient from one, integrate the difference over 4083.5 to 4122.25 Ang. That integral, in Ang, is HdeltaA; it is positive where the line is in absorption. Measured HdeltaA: 2.4 Ang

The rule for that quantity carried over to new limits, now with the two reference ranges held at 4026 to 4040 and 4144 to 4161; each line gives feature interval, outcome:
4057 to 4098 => 0.41 Ang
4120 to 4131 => -0.01 Ang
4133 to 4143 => -0.01 Ang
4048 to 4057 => -0.13 Ang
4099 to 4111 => 1.97 Ang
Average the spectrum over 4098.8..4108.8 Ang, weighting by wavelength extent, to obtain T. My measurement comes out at 1.3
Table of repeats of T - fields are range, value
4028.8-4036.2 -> 1.6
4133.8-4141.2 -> 1.63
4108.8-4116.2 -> 1.6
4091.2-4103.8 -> 1.4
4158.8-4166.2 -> 1.68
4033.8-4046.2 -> 1.58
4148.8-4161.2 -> 1.64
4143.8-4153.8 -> 1.63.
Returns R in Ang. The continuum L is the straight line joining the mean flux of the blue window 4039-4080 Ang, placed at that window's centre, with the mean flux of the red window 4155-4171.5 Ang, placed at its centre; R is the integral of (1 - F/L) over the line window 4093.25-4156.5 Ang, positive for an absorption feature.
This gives 3.0 Ang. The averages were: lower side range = 1.6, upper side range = 1.66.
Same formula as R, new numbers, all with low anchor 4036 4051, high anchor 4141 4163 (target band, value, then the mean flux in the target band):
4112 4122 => 0.05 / 1.61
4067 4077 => 0.12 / 1.58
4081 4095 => 0.05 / 1.6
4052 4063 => -0.21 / 1.63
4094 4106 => 1.98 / 1.35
